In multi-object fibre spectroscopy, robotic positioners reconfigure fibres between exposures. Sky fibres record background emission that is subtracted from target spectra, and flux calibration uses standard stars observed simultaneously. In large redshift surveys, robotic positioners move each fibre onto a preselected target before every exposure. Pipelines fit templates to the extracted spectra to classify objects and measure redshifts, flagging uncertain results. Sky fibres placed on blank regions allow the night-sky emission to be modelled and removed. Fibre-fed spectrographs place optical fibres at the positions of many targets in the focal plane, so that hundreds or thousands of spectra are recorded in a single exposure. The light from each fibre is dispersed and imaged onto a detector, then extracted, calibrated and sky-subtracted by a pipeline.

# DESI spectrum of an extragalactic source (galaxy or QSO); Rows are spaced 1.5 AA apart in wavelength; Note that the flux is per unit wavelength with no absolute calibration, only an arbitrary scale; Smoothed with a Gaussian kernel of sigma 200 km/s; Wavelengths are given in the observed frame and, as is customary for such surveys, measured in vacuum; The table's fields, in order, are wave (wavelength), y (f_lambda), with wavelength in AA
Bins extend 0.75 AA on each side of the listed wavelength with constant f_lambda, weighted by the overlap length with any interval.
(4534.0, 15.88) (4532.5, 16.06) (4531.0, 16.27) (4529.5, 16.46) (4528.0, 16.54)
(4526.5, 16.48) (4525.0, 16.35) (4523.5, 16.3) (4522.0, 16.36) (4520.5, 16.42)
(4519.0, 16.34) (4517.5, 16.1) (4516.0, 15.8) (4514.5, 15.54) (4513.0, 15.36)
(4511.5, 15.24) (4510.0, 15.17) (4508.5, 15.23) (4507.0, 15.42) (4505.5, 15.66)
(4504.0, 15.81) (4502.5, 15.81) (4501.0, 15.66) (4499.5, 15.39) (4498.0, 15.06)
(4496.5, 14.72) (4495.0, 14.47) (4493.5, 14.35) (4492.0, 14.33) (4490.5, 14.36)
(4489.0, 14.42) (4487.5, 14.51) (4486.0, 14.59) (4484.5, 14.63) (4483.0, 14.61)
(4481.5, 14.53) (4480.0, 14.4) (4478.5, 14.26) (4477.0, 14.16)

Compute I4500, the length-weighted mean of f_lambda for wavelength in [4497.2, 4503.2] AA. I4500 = 15.5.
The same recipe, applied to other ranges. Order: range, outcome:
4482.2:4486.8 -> 14.6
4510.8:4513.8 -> 15.3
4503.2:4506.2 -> 15.7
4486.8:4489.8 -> 14.5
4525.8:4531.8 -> 16.4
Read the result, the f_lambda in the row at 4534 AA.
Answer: 15.88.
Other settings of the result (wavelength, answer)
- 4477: 14.16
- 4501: 15.66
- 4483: 14.61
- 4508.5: 15.23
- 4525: 16.35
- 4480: 14.4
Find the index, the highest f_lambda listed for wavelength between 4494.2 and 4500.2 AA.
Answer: 15.39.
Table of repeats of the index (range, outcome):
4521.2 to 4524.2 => 16.36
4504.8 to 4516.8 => 15.8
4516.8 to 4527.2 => 16.48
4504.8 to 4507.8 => 15.66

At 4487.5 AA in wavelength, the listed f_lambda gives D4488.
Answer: 14.51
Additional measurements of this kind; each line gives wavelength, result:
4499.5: 15.39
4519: 16.34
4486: 14.59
